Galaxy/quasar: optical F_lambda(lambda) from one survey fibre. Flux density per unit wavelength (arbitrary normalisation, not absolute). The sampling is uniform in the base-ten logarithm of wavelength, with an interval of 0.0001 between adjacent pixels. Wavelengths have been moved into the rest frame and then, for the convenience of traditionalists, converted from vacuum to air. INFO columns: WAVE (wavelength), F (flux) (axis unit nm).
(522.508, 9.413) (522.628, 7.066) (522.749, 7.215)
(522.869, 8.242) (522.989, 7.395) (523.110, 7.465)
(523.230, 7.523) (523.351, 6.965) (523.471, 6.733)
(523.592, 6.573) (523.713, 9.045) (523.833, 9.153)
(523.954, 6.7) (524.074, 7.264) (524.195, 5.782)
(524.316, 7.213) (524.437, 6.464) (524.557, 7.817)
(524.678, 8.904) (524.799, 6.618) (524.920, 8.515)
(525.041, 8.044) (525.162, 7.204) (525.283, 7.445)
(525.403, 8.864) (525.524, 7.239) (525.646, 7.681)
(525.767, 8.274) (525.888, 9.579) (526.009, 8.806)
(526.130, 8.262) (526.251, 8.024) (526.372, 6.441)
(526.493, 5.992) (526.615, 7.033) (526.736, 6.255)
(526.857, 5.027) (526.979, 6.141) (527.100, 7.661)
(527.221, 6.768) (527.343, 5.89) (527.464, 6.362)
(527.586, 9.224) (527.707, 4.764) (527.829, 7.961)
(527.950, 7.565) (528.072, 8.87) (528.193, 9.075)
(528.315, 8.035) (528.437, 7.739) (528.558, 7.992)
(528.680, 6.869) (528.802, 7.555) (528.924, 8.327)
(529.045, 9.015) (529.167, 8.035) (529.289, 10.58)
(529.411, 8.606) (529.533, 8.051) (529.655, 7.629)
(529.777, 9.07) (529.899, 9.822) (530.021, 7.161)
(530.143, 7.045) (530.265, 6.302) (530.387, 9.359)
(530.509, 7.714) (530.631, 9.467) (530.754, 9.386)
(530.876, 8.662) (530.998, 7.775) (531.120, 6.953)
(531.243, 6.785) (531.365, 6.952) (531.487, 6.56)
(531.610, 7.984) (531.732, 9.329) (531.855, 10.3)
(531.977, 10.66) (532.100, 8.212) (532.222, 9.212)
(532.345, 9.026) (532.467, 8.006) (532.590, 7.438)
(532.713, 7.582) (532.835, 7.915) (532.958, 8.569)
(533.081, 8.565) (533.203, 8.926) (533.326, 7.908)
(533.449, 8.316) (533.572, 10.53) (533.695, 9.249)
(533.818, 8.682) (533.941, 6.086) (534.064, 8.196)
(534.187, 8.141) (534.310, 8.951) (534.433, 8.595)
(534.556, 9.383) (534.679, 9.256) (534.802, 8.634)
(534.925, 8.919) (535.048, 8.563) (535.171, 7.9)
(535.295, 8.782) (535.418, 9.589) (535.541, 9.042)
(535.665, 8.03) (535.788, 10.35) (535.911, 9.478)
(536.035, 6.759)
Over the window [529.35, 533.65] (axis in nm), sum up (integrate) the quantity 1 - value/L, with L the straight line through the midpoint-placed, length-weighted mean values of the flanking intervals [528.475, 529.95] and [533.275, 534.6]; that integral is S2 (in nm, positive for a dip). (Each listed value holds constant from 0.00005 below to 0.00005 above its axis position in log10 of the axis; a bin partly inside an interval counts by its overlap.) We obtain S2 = 0.08 nm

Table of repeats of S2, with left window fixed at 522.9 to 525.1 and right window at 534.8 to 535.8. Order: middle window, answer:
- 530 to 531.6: 0.106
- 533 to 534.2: 0.018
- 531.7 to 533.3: -0.047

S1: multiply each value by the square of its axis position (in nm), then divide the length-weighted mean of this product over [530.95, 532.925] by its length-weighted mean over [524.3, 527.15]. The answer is 1.1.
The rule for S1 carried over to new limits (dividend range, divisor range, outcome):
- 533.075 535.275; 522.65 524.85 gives 1.21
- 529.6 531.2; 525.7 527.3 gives 1.15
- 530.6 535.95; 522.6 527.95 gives 1.20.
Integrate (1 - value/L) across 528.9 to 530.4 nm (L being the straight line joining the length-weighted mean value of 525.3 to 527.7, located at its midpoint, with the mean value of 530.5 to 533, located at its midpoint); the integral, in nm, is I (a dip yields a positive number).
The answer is -0.09 nm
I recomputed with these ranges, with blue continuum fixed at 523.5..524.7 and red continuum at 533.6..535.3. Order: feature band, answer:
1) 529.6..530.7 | -0.01 nm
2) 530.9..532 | 0.02 nm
